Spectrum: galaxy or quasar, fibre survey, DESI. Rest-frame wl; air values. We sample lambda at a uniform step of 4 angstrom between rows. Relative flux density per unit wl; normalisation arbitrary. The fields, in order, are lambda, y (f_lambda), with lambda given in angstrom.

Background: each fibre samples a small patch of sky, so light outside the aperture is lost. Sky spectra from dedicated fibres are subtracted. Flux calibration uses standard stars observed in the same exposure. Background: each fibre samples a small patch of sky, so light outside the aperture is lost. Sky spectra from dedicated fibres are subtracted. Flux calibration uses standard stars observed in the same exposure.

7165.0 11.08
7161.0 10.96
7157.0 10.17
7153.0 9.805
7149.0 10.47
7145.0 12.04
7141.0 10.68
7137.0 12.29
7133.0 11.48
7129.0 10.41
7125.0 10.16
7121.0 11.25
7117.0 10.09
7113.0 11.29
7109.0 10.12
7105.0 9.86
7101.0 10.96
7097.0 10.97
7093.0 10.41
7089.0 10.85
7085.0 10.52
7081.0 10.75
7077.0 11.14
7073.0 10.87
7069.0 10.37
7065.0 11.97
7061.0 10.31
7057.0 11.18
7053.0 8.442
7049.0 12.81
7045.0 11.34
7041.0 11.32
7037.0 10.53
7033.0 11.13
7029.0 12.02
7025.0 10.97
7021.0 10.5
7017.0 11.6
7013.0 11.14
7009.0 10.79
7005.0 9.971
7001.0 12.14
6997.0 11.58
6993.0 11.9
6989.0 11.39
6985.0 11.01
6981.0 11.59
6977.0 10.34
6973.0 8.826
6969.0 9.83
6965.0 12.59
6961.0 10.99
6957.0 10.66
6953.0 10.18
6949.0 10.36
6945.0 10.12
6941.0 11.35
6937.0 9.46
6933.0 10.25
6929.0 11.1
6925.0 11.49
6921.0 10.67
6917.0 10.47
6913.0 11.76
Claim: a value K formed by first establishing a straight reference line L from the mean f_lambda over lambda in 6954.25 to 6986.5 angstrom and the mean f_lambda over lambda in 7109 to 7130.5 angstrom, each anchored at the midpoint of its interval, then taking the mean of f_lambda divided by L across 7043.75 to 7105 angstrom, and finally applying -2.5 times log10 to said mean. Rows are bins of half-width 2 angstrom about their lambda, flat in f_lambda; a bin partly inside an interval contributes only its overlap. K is -0.02 mag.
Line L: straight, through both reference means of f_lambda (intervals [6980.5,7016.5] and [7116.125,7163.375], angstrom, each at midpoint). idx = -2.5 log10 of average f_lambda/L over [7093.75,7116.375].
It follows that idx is 0.04 mag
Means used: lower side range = 11.3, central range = 10.6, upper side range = 10.8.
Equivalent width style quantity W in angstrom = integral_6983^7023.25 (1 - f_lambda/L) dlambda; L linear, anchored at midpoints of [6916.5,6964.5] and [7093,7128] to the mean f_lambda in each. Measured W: -2.2 angstrom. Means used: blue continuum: 10.7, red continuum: 10.6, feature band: 11.2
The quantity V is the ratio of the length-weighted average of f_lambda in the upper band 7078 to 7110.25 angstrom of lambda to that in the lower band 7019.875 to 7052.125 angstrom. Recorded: 0.94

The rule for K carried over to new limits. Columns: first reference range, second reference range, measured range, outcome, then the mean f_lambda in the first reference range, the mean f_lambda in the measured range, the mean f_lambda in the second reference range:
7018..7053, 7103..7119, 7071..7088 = -0.01 mag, 11.2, 10.8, 10.3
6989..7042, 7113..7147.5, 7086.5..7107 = 0.05 mag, 11.2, 10.6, 11.1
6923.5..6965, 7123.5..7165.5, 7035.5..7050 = -0.07 mag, 10.7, 11.4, 10.9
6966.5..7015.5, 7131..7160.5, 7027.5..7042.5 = -0.03 mag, 10.9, 11.2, 11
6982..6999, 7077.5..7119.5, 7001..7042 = 0.02 mag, 11.5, 11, 10.6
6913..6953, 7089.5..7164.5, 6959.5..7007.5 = -0.04 mag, 10.6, 11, 10.8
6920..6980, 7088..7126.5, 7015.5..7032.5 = -0.07 mag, 10.6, 11.3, 10.6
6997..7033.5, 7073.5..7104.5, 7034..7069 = 0.00 mag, 11.2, 11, 10.8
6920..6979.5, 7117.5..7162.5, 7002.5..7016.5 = -0.01 mag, 10.6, 10.8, 10.9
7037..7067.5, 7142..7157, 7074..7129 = 0.02 mag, 11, 10.6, 10.7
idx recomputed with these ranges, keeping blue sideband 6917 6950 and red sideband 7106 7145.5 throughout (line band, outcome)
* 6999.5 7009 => -0.02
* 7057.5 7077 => -0.01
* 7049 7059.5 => 0.04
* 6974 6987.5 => -0.02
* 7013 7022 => -0.04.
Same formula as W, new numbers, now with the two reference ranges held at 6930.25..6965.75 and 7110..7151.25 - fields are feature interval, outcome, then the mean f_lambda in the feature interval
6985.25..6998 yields -1.01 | 11.5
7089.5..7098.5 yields 0.17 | 10.7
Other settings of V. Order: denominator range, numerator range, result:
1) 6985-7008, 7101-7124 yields 0.93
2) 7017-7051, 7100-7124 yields 0.93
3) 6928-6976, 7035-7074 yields 1.04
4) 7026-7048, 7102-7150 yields 0.96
